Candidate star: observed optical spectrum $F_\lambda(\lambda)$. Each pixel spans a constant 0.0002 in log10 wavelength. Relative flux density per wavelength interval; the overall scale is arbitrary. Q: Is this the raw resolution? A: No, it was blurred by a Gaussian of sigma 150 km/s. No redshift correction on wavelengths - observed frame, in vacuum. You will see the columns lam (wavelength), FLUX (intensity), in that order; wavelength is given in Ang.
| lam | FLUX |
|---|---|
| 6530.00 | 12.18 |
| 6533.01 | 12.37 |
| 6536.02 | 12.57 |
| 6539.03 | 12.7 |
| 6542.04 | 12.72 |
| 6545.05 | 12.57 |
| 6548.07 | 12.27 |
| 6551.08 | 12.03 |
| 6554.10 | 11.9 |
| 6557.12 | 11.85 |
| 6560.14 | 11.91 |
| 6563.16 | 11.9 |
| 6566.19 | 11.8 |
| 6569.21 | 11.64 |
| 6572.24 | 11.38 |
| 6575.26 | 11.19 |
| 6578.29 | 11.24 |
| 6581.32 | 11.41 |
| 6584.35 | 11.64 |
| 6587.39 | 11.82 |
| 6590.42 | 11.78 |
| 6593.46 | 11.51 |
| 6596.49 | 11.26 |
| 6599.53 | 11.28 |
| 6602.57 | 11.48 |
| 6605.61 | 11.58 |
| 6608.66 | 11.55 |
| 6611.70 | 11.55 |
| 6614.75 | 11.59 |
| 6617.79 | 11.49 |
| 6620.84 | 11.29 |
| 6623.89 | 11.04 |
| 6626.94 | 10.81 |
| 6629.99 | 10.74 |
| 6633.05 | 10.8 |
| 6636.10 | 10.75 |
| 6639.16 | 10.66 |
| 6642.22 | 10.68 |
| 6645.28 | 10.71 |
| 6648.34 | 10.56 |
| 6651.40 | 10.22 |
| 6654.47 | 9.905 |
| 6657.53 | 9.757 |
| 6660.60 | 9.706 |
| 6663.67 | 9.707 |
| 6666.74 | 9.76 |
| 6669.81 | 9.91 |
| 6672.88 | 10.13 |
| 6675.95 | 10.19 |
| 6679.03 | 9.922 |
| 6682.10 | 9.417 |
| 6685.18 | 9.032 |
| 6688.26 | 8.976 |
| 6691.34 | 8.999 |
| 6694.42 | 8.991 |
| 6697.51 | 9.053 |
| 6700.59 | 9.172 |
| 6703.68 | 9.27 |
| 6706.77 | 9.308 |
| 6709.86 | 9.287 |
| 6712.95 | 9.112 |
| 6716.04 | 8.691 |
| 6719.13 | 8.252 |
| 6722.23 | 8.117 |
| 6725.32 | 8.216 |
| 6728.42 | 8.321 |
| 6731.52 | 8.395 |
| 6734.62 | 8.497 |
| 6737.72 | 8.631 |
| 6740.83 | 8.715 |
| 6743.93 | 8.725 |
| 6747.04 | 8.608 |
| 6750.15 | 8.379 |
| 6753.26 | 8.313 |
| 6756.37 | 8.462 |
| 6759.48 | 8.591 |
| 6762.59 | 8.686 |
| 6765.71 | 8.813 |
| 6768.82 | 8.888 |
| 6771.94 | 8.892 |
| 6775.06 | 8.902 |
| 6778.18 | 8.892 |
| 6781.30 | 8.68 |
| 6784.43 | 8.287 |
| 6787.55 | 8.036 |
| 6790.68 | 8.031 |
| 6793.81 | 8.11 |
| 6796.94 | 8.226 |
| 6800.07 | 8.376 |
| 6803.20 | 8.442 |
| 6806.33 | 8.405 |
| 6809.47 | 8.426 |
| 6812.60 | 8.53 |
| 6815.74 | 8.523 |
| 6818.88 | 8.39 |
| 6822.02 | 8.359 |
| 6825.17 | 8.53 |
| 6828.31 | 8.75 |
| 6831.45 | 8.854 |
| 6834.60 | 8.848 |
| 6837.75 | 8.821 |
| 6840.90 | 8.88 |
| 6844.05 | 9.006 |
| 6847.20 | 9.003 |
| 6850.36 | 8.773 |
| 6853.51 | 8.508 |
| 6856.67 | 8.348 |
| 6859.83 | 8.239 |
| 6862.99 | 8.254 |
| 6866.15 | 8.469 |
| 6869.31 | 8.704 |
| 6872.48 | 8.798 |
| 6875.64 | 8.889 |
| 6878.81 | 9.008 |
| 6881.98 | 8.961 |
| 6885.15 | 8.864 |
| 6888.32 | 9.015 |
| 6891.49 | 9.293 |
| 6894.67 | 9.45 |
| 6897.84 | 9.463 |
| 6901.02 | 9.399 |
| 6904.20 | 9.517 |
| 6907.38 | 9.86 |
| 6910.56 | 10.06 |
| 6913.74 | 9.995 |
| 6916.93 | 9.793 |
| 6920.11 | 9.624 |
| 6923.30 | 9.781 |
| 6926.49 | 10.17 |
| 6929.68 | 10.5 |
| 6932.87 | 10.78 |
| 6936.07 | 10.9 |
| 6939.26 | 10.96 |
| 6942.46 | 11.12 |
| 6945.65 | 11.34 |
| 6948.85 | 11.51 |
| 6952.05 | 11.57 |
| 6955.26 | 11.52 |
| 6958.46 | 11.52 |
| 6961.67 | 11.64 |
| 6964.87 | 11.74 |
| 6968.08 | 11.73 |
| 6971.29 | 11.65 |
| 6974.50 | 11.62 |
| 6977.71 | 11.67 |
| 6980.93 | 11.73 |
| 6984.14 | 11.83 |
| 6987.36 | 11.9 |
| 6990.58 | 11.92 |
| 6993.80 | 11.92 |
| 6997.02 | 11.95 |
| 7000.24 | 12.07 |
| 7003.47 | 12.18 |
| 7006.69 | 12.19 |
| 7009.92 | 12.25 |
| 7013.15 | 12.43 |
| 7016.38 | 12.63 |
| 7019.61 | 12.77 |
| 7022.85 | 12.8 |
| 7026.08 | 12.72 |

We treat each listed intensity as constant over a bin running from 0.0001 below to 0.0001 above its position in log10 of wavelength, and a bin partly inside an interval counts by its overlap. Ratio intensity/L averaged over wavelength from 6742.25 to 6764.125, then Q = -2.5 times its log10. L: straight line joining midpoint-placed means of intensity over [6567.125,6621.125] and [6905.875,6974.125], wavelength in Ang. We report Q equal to 0.29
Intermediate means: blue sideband 11.5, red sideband 10.9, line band 8.54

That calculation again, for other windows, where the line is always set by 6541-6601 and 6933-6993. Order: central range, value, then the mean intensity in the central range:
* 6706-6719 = 0.282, 9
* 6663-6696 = 0.220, 9.54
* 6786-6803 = 0.382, 8.18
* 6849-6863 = 0.345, 8.44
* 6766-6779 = 0.293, 8.89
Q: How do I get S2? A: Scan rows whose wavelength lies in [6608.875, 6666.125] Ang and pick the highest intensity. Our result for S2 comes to 11.59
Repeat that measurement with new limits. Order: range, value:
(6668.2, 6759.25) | 10.19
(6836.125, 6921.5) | 10.06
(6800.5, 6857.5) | 9.006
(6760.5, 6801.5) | 8.902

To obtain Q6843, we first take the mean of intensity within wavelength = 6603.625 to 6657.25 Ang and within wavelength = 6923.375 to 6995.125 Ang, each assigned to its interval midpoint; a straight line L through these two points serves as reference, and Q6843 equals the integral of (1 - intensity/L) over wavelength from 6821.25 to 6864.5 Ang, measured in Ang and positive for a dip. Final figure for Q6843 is 9.9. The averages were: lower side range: 10.9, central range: 8.66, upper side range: 11.4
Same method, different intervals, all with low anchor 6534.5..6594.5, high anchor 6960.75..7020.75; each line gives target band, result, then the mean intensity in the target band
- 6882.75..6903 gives 4.6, 9.24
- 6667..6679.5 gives 2.0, 10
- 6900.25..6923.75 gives 4.3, 9.77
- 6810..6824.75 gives 4.3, 8.45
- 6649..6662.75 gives 2.3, 9.93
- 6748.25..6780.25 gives 8.7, 8.68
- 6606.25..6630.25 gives 1.2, 11.3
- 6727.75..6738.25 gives 3.1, 8.46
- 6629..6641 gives 1.2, 10.7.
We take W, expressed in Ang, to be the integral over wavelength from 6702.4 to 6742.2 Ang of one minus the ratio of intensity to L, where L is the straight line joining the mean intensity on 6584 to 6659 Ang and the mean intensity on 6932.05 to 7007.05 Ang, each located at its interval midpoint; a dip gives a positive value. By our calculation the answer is 9.0 Ang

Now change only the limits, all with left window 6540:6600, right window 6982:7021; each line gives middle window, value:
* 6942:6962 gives 1.07 Ang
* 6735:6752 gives 4.74 Ang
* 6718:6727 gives 2.81 Ang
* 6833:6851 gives 4.68 Ang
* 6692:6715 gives 5.30 Ang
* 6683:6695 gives 2.89 Ang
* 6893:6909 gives 3.36 Ang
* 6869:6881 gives 3.16 Ang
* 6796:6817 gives 6.25 Ang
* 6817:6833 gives 4.57 Ang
